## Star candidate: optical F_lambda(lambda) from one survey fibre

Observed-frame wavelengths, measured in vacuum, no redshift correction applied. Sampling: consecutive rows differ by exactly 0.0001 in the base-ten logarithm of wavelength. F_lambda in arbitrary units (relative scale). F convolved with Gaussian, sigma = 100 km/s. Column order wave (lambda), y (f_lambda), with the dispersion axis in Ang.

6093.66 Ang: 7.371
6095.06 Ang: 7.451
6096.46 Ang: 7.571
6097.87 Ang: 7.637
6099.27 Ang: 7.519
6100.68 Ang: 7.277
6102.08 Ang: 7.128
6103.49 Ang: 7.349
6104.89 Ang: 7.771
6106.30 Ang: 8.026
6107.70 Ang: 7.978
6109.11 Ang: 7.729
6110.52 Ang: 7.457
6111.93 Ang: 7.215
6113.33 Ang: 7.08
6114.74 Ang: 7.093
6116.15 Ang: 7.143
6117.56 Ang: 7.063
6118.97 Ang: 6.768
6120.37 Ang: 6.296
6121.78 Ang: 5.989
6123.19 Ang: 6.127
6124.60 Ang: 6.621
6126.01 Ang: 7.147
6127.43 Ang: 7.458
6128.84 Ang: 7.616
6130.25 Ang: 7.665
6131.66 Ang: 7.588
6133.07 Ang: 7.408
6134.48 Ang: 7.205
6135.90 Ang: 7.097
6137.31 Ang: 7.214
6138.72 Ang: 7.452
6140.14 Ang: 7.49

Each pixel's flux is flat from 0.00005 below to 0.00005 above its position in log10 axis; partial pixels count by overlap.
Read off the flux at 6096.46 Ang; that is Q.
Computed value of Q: 7.571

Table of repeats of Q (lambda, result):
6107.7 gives 7.978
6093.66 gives 7.371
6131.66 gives 7.588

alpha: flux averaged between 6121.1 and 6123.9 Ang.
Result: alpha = 6.06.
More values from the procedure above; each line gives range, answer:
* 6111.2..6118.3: 7.12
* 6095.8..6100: 7.56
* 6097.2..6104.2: 7.39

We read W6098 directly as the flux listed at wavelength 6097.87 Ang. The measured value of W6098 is 7.637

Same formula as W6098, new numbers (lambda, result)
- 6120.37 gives 6.296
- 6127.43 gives 7.458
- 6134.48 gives 7.205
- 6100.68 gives 7.277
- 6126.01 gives 7.147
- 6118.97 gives 6.768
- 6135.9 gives 7.097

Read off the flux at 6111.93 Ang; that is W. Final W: 7.215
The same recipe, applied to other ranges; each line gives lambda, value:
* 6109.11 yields 7.729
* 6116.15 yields 7.143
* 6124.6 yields 6.621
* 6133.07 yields 7.408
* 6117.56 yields 7.063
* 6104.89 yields 7.771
